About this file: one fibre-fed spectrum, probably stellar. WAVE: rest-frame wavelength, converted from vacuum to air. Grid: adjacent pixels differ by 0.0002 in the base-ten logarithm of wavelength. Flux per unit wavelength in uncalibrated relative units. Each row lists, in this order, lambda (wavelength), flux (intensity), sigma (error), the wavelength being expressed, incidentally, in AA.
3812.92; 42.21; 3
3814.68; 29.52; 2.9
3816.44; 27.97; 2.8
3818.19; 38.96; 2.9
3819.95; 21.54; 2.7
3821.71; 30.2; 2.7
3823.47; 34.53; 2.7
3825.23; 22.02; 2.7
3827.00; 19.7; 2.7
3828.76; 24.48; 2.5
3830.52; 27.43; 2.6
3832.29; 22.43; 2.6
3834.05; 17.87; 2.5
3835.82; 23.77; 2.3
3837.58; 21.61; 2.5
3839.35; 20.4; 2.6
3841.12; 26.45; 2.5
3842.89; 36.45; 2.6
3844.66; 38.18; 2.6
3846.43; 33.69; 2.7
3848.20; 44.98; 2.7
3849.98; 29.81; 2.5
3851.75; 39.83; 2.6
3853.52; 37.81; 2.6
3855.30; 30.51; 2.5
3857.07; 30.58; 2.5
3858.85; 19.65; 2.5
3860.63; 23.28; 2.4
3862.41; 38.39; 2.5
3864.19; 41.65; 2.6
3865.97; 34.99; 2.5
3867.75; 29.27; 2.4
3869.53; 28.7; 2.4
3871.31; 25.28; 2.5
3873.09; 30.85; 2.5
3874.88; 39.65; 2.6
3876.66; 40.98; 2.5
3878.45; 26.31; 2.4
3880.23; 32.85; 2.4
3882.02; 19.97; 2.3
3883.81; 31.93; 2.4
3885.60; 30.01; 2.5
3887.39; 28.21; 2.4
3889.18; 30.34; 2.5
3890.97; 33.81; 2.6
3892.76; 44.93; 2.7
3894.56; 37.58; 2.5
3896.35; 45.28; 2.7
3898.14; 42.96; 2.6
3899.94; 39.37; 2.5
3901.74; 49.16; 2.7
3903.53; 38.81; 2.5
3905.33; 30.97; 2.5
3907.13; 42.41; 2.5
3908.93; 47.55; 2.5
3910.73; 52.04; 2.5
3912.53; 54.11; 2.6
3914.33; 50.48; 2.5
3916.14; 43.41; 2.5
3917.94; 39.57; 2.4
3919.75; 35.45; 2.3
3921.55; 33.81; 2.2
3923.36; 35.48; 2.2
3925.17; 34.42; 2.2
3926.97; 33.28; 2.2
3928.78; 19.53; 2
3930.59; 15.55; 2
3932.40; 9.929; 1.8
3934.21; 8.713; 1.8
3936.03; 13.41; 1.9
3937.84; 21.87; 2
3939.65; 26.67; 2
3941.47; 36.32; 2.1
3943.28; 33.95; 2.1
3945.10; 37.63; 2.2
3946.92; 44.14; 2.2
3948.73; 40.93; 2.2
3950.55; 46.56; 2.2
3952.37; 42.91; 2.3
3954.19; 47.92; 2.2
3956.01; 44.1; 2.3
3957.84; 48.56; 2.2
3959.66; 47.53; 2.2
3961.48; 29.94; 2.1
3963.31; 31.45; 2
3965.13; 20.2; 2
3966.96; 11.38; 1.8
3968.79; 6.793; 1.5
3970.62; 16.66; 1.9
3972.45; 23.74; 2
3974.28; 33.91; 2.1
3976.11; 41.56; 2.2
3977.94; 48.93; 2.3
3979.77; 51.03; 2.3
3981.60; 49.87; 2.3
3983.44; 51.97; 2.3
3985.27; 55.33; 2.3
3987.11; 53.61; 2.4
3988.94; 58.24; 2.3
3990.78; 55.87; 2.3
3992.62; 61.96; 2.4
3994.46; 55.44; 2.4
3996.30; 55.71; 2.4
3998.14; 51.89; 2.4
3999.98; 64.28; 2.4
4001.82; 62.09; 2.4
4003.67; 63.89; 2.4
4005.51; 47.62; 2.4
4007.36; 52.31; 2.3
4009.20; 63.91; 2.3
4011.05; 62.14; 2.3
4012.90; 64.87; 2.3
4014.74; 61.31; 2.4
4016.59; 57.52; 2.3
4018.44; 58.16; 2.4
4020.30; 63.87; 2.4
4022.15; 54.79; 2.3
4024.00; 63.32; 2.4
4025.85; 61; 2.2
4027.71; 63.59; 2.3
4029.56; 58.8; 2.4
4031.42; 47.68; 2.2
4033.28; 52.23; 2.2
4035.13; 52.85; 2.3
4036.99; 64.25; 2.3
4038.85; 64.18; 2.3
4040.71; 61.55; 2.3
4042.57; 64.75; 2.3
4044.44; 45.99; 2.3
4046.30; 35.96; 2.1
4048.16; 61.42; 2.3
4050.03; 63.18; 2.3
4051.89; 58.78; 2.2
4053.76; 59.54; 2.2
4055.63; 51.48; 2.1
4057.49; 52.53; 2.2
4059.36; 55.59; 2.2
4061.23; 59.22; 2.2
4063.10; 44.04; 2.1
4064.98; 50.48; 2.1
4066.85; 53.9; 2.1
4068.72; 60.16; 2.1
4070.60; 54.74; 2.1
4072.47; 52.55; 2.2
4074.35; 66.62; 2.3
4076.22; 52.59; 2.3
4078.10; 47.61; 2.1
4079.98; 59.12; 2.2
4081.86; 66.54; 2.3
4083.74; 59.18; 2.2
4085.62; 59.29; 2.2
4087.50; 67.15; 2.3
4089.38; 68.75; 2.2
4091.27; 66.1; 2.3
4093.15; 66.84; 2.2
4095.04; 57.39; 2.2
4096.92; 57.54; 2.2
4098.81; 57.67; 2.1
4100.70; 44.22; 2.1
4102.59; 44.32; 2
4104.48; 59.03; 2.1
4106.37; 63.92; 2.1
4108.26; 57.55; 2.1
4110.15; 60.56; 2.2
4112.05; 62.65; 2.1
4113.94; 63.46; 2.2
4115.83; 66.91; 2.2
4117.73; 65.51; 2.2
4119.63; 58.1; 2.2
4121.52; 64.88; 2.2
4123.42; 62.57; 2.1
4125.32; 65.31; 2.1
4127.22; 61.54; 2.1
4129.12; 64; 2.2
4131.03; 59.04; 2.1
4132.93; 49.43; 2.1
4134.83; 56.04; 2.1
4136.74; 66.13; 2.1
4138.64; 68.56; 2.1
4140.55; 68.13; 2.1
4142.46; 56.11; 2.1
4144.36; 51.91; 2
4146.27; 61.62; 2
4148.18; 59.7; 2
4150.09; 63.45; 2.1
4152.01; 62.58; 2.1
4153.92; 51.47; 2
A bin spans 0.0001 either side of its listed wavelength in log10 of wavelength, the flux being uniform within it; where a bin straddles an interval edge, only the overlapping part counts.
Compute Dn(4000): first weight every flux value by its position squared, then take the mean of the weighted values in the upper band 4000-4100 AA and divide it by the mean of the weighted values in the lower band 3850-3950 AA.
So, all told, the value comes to 1.85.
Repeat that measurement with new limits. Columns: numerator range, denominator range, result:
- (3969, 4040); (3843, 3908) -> 1.67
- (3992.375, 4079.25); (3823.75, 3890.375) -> 2.09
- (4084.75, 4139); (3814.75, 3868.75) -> 2.35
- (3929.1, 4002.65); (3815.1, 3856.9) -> 1.43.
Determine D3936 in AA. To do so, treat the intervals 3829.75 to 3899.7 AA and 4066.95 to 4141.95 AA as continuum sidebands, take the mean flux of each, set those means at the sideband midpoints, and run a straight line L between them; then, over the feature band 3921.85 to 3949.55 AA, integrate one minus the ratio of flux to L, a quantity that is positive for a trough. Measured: 8.8 AA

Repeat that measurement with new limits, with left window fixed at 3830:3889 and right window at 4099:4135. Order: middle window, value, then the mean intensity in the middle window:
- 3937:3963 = 1.0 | 39.1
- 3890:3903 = -2.7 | 41.7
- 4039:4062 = -1.8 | 56.1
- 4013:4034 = -4.2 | 58.7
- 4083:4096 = -1.7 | 63.6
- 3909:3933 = 0.8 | 35.9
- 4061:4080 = 0.0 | 54.2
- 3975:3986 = -1.3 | 49.4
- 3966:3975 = 5.2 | 18.2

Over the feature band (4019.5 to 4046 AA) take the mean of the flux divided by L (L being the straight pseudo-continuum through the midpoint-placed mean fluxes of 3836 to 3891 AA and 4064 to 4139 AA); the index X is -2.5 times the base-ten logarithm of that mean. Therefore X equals -0.13 mag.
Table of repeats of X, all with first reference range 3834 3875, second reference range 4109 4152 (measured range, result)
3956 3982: 0.31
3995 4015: -0.23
